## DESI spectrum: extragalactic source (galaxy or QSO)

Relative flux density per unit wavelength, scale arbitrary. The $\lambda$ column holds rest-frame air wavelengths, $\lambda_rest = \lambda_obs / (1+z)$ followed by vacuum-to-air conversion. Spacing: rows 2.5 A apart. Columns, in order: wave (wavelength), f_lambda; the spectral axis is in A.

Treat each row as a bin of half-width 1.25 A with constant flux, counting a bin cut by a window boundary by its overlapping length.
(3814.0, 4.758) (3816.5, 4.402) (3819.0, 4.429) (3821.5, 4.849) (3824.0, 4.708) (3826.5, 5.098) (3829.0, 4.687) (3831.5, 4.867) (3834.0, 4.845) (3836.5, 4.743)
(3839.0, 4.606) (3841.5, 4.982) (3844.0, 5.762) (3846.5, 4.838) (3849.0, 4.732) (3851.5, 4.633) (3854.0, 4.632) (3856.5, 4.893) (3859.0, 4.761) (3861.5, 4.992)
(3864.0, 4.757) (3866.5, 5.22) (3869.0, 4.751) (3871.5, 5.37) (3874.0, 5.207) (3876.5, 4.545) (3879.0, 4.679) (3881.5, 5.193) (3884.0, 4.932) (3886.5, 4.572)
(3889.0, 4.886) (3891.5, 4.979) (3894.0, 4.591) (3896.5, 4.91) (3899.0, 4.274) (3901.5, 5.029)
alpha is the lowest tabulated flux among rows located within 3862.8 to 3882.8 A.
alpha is 4.545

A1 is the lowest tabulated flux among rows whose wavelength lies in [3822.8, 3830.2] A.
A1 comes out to 4.687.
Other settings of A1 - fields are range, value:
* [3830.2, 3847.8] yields 4.606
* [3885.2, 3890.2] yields 4.572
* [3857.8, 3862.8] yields 4.761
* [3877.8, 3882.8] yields 4.679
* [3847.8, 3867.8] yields 4.632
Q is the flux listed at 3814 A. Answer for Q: 4.758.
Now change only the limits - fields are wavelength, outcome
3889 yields 4.886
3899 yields 4.274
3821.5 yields 4.849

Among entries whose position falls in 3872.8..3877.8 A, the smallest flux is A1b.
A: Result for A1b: 4.545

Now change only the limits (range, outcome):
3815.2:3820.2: 4.402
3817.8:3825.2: 4.429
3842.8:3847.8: 4.838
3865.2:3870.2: 4.751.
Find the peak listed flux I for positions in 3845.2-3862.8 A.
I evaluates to 4.992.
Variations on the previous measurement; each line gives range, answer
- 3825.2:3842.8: 5.098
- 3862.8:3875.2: 5.37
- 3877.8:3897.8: 5.193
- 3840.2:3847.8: 5.762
